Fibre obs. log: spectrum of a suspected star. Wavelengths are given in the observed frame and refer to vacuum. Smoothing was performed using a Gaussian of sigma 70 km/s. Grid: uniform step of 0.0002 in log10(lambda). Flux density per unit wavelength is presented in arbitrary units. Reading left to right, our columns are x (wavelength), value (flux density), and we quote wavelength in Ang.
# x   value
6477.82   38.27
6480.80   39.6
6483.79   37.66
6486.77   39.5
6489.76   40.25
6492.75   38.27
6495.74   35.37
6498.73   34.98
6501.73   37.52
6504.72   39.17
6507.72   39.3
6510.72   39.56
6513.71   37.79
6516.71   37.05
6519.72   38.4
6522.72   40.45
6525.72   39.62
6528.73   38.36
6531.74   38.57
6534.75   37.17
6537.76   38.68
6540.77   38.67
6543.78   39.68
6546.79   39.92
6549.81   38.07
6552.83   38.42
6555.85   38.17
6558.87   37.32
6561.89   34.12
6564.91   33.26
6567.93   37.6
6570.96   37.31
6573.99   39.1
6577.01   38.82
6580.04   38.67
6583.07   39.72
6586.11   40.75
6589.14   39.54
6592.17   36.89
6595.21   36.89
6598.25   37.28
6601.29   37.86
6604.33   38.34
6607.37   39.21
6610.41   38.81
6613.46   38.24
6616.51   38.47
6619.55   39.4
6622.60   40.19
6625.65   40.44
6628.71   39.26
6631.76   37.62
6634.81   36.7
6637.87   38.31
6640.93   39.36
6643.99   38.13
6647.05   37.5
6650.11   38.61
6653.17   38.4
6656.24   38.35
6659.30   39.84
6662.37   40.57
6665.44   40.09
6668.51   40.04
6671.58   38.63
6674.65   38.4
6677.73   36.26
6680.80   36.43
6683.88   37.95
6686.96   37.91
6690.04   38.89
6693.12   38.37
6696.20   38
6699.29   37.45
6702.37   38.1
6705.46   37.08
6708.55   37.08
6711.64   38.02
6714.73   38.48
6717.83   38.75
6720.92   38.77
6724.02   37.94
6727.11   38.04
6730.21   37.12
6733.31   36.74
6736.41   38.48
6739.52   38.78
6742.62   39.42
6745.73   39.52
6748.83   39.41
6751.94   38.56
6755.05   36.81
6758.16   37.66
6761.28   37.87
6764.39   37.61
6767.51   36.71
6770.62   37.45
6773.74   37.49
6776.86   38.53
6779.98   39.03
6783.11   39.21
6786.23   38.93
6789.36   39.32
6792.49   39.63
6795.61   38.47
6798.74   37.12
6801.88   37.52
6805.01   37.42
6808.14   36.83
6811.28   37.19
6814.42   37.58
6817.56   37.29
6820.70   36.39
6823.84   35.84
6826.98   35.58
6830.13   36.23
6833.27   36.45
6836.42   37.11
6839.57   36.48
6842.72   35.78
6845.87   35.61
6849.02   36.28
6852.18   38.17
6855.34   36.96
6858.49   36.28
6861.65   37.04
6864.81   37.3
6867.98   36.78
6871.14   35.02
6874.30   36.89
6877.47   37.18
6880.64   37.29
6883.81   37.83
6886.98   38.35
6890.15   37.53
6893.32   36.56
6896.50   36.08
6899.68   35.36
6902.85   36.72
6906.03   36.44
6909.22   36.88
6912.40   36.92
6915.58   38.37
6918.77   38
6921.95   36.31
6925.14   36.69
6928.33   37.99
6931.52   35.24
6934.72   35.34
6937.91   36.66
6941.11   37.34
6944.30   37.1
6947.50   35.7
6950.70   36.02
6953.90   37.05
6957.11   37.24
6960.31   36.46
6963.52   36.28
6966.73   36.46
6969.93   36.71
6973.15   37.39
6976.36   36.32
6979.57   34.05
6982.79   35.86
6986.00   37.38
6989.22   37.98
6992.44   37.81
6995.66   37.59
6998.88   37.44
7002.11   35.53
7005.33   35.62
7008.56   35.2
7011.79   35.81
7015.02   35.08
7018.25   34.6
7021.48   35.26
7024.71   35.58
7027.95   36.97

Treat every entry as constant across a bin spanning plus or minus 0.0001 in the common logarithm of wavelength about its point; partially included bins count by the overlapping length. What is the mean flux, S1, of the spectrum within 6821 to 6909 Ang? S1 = 36.6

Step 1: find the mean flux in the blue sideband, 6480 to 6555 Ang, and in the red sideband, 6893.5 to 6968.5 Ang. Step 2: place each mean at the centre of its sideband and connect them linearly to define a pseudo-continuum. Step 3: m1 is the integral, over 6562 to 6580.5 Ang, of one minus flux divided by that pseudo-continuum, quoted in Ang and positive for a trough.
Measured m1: 0.5 Ang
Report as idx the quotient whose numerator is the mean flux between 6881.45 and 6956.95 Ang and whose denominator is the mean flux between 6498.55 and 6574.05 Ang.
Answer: 1.0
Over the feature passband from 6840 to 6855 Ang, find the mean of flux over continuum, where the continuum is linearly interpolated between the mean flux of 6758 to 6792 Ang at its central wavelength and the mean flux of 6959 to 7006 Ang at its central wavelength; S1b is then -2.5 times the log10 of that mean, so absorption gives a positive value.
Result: 0.03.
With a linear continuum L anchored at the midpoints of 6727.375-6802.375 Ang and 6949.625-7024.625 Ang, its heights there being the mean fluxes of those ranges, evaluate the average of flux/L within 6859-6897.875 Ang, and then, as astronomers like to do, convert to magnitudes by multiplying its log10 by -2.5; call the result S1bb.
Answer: 0.008 mag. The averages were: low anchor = 38.2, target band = 37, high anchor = 36.3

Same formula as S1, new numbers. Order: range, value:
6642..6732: 38.3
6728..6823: 38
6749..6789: 38.1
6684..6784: 38.1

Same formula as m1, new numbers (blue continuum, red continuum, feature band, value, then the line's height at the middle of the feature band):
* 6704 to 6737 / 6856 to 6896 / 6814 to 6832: 0.4 Ang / 37.3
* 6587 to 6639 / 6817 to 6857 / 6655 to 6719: -0.9 Ang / 37.8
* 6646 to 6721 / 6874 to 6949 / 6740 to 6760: -0.4 Ang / 37.9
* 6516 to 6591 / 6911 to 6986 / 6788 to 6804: -0.5 Ang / 37.3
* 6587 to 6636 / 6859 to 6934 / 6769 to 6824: -0.7 Ang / 37.4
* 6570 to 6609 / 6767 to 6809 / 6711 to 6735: 0.2 Ang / 38.3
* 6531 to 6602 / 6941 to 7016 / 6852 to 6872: 0.1 Ang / 36.9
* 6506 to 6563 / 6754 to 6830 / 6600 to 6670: -1.4 Ang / 38.1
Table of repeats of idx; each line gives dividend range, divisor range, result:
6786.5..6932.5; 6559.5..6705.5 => 0.97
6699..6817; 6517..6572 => 1.00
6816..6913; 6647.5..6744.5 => 0.96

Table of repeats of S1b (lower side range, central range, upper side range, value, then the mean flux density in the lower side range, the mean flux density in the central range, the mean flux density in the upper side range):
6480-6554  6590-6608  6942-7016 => 0.01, 38.5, 37.7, 36.5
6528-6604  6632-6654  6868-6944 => -0.01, 38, 38.1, 36.8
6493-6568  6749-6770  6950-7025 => -0.02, 37.9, 37.7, 36.3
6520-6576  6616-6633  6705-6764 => -0.03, 38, 39.3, 38.1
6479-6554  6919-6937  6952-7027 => 0.00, 38.5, 36.5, 36.3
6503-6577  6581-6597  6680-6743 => -0.02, 38.2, 38.7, 38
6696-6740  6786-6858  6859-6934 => 0.01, 37.9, 37.1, 36.9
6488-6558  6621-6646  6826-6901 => -0.02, 38.4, 38.7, 36.7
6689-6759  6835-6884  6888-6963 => 0.01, 38.2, 36.7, 36.7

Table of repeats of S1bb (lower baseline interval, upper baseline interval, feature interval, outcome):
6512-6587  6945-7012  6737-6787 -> -0.03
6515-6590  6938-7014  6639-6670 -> -0.03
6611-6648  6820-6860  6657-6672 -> -0.04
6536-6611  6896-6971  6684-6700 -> -0.01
